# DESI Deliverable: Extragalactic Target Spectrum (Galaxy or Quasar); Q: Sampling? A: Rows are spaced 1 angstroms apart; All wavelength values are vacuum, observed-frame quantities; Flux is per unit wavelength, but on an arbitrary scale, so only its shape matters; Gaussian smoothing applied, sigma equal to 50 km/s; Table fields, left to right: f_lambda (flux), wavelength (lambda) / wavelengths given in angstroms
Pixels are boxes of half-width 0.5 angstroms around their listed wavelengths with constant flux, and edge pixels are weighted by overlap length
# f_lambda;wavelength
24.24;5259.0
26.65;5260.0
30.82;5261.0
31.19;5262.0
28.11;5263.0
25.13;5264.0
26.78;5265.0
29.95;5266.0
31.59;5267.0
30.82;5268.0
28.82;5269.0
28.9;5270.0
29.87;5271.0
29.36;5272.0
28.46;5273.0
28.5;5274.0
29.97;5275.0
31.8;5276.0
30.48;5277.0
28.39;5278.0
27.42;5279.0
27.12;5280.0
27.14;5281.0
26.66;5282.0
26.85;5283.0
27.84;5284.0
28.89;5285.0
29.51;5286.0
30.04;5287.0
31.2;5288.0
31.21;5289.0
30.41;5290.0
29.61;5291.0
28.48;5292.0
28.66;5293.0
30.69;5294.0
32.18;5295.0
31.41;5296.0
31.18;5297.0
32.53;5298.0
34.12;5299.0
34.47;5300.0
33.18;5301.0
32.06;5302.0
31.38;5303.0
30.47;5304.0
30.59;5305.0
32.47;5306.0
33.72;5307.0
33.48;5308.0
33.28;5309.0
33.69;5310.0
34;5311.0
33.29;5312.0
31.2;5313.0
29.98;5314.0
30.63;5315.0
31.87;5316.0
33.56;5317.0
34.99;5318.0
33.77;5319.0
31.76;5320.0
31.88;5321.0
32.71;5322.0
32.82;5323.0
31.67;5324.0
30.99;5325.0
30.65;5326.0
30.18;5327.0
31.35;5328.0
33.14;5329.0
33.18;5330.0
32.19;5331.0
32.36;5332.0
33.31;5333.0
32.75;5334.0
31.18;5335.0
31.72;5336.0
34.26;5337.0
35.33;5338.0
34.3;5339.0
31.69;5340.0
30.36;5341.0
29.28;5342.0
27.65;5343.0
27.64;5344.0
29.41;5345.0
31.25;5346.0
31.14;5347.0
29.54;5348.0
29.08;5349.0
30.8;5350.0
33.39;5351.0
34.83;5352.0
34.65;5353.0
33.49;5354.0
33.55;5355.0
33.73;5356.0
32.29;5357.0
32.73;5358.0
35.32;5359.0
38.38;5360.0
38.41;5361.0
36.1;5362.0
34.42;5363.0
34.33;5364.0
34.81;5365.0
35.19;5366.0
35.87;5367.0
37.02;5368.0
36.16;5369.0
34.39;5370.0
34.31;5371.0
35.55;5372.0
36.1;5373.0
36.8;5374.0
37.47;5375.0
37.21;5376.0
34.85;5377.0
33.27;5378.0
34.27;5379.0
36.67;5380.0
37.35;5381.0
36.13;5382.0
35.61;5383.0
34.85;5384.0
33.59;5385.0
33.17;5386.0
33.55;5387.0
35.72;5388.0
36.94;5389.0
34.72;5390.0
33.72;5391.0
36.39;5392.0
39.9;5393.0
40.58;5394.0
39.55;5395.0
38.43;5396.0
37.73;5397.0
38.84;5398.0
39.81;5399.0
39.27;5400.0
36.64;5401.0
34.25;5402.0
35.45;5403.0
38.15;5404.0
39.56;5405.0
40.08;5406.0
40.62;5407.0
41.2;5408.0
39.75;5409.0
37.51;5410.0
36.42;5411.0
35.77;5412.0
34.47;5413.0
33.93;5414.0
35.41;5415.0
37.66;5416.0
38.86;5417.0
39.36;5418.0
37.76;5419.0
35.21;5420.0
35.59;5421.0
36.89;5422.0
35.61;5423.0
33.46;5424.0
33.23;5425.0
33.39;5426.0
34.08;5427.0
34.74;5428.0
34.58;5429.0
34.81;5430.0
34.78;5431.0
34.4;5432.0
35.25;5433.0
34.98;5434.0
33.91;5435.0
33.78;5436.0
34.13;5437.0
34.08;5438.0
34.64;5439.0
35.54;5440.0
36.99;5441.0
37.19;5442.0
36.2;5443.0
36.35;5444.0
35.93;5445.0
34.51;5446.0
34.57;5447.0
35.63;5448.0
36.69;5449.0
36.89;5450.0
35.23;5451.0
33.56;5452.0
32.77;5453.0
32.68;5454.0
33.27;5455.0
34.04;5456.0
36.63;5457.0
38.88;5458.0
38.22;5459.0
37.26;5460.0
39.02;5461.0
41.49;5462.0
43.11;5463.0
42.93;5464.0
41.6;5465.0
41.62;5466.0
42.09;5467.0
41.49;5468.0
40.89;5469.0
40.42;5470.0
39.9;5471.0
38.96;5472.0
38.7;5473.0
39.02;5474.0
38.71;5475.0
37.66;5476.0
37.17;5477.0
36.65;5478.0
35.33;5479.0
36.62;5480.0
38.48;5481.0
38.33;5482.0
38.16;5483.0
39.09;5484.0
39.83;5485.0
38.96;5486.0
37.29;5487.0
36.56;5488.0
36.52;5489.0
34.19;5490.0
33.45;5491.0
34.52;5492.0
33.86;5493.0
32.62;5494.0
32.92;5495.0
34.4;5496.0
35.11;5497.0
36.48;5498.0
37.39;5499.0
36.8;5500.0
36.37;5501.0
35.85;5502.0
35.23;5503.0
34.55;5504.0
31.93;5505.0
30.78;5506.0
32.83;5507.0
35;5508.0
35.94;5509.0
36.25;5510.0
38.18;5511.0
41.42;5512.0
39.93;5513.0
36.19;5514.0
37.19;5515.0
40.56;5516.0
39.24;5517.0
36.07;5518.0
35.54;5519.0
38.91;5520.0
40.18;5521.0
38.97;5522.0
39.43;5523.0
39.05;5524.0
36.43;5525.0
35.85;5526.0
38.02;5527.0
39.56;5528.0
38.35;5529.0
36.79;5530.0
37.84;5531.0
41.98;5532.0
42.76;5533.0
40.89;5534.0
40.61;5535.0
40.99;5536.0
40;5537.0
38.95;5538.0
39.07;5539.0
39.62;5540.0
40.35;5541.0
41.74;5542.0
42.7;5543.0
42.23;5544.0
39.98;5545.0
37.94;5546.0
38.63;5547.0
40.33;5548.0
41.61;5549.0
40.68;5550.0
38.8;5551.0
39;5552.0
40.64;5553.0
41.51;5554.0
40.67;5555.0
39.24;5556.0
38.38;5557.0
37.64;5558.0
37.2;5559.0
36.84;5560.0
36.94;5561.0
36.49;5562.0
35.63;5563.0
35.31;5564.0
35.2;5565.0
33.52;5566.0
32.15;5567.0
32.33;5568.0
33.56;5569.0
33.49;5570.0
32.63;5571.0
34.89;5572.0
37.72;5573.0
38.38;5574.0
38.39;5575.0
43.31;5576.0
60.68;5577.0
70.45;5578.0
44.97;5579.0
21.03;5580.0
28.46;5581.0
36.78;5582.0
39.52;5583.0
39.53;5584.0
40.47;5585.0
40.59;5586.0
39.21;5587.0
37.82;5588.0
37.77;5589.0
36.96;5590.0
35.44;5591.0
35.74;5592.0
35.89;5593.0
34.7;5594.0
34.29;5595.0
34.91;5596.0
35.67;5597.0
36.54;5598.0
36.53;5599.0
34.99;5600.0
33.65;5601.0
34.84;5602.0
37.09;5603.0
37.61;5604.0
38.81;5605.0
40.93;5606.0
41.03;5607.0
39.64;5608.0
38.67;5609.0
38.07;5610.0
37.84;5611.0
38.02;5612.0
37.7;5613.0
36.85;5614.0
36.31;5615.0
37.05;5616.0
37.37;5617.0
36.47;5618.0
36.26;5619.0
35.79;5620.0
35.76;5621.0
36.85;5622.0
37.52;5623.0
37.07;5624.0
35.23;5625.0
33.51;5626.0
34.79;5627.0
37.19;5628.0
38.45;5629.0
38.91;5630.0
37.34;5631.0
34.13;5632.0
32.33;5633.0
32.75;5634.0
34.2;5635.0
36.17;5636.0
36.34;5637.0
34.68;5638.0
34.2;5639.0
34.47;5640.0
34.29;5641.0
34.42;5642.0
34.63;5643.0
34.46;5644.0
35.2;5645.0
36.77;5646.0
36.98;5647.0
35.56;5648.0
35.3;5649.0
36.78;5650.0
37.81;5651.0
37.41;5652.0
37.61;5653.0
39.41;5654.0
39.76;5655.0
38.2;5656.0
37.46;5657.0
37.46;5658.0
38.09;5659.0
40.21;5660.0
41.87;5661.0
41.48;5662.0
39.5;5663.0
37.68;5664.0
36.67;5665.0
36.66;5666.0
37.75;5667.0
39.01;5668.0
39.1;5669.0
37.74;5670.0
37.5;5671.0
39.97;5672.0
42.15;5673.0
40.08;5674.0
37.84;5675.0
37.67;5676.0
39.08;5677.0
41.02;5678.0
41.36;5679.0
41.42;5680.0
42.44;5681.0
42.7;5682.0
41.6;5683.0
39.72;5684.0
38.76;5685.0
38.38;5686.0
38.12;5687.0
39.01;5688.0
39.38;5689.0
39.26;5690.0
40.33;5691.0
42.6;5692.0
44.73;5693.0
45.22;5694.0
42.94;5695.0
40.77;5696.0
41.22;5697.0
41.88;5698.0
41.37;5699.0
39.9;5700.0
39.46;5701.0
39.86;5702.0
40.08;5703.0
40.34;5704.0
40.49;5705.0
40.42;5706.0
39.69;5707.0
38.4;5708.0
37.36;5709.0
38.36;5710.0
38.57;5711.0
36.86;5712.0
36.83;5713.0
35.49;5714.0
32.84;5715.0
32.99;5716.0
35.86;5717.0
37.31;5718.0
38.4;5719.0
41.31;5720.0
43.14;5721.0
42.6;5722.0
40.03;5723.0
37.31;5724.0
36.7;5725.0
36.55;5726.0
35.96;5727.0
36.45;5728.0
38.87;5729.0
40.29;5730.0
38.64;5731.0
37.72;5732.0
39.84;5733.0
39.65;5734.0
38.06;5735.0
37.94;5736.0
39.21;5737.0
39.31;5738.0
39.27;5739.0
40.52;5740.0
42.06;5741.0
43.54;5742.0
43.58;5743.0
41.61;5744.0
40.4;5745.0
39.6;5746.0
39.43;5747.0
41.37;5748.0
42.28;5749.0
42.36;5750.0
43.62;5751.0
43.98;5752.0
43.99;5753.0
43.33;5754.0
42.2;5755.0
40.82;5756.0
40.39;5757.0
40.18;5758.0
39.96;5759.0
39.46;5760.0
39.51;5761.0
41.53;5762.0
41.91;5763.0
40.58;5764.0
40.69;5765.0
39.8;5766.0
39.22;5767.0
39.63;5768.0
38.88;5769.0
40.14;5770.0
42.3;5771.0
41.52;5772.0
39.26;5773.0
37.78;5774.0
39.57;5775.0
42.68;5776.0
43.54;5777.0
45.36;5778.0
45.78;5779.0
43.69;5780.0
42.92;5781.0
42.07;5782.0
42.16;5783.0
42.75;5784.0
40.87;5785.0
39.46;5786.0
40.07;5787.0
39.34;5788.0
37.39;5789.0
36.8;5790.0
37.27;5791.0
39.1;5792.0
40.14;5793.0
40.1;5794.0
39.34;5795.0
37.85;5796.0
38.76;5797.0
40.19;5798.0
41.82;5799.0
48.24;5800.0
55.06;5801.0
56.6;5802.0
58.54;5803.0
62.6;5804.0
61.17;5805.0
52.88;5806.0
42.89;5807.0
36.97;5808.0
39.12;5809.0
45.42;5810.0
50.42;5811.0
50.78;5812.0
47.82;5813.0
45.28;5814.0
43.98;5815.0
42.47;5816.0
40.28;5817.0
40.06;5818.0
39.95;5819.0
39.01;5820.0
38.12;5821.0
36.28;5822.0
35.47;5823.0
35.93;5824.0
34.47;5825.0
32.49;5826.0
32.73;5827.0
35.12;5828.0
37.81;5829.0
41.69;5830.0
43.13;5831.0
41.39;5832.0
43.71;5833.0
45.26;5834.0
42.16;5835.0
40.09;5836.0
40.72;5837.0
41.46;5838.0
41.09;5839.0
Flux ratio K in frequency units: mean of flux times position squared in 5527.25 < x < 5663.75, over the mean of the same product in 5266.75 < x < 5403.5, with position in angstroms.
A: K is 1.3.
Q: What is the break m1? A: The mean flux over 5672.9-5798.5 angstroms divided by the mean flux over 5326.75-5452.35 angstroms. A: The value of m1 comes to 1.14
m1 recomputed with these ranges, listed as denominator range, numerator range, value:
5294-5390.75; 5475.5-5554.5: 1.14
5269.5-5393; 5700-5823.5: 1.27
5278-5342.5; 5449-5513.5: 1.18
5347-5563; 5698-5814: 1.12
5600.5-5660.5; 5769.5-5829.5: 1.15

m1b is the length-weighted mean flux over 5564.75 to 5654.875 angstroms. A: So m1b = 36.9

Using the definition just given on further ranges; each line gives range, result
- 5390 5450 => 36.4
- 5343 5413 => 35.5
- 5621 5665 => 36.6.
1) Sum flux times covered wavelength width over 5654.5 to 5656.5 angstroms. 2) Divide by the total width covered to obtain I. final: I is 39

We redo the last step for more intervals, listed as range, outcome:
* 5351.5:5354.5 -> 34.3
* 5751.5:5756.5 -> 42.9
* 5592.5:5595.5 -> 35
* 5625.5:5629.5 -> 36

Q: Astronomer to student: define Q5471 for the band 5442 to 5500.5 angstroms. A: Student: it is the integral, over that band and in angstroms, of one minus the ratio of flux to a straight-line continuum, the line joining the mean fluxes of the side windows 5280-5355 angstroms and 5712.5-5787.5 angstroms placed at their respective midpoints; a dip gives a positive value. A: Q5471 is -4.4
